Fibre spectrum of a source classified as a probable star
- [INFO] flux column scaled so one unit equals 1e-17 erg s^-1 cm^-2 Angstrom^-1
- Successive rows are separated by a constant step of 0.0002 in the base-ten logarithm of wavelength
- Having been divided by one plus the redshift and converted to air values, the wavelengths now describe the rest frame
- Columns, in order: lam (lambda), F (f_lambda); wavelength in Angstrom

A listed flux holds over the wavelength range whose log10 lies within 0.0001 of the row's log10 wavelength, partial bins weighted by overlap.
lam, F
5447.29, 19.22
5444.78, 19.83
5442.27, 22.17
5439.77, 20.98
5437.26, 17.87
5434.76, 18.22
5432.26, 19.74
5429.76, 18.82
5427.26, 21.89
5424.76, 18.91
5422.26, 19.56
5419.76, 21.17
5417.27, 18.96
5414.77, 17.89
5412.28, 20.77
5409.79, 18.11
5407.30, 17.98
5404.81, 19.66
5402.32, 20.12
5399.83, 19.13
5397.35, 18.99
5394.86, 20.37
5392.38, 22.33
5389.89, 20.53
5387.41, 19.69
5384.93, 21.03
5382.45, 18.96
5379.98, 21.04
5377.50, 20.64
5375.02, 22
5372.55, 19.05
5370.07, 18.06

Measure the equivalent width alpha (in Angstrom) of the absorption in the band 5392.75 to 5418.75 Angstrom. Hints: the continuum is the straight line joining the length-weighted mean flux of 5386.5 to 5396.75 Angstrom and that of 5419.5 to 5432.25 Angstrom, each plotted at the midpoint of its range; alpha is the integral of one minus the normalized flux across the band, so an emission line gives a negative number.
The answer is 1.3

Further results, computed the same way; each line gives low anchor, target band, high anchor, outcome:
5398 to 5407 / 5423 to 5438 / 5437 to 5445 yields 0.7 Angstrom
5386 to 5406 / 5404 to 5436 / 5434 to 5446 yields 1.0 Angstrom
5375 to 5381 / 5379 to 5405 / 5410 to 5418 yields 0.1 Angstrom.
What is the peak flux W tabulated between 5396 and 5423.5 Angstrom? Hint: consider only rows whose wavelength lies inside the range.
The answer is 21.17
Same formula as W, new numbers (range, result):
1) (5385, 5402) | 22.33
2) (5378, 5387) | 21.04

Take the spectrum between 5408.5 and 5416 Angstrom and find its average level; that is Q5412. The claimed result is 18.9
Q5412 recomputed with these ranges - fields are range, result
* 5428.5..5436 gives 18.9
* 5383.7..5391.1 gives 20.4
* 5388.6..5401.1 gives 20.3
